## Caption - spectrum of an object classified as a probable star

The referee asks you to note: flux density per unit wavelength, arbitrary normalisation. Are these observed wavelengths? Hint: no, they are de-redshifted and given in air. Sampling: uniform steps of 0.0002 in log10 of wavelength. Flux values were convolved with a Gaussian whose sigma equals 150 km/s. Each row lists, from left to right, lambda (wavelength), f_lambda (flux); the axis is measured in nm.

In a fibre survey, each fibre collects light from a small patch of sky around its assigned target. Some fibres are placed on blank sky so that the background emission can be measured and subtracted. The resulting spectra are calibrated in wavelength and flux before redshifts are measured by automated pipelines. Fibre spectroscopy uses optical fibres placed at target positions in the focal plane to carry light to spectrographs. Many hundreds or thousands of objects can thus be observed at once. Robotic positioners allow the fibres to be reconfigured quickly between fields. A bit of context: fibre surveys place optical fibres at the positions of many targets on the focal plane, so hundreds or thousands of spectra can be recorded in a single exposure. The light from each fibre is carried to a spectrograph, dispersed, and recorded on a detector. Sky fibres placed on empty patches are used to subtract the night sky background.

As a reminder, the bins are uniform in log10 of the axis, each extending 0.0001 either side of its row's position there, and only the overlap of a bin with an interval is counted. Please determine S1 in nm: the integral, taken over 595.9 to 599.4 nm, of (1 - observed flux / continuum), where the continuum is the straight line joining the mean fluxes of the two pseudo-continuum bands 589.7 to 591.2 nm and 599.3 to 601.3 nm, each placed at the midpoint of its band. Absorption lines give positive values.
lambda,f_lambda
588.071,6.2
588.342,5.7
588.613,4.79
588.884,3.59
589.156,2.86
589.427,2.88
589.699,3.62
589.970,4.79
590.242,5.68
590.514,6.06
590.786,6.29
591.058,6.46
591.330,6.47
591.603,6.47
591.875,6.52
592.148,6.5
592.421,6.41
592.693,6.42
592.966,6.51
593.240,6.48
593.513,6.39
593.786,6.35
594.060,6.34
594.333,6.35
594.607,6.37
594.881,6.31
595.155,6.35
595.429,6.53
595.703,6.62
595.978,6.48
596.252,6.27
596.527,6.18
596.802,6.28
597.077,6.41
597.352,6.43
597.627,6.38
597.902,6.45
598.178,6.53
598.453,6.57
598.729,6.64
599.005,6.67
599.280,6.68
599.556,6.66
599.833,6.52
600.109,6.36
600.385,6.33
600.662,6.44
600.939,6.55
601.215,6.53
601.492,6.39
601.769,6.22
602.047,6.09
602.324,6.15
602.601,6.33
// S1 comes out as -0.10 nm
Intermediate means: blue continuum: 5.66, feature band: 6.46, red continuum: 6.49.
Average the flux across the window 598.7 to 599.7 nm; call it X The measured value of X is 6.66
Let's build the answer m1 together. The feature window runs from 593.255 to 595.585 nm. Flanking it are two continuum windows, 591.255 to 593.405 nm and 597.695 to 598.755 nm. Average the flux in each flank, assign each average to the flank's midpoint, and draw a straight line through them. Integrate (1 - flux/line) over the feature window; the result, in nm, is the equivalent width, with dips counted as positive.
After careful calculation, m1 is 0.04 nm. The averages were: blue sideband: 6.47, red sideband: 6.53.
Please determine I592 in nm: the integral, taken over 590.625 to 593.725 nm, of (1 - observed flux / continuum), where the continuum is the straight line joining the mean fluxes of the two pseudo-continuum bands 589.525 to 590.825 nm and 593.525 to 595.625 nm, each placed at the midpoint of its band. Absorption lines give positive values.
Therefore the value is -0.41 nm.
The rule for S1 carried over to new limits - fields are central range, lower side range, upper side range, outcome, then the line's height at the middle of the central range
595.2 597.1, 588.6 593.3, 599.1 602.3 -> -0.128 nm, 5.99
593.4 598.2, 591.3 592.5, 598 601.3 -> 0.089 nm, 6.51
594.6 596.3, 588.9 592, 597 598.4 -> -0.102 nm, 6.07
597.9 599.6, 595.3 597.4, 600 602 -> -0.058 nm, 6.39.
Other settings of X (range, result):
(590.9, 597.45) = 6.41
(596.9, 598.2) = 6.43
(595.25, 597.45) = 6.4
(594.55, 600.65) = 6.46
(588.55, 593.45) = 5.51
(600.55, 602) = 6.4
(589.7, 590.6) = 5.2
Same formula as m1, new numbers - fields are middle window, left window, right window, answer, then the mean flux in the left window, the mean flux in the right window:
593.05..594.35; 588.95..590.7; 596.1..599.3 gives -0.24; 4.34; 6.45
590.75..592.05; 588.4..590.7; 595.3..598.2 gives -0.41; 4.37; 6.41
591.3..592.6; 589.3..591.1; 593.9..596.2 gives -0.22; 5.05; 6.41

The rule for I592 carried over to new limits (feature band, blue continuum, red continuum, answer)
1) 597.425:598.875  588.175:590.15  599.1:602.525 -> -0.15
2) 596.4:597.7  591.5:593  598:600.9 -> 0.04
